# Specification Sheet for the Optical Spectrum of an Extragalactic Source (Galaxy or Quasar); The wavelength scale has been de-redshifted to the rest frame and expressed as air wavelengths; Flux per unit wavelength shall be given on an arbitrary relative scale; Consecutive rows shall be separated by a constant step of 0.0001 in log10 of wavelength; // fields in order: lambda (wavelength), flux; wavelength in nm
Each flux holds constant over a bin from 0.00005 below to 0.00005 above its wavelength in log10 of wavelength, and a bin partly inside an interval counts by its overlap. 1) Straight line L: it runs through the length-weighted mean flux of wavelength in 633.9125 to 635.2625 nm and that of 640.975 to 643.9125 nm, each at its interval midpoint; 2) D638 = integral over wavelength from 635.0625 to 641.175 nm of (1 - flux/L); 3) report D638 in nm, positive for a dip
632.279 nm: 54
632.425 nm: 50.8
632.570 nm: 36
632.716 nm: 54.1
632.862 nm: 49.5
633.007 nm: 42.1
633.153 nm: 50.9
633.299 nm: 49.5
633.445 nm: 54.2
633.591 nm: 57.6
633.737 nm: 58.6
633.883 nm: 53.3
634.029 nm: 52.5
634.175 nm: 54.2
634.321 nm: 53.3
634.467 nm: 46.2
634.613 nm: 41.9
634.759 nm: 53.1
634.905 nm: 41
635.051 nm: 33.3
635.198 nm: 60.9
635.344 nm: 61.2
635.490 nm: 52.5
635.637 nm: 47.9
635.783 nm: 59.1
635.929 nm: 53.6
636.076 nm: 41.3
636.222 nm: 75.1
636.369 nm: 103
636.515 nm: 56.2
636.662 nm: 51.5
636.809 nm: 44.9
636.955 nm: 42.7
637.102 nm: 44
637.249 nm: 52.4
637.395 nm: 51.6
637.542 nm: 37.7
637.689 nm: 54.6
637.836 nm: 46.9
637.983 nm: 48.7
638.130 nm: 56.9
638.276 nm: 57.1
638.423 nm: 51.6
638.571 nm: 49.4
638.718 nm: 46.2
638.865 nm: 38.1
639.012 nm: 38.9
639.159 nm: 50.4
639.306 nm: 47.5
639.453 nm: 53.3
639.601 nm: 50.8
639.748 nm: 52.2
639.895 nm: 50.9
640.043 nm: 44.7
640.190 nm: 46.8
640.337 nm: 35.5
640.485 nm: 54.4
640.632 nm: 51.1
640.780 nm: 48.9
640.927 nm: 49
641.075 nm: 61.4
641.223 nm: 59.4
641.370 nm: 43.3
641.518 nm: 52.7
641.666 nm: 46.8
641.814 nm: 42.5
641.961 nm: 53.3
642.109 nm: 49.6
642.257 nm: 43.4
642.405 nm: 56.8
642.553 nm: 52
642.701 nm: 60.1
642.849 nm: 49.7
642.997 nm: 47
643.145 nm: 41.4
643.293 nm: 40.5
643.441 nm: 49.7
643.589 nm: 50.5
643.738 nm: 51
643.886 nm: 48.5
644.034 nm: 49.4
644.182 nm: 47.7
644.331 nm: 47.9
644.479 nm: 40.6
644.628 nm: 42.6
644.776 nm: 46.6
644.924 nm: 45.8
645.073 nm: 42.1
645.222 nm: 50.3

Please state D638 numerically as -0.30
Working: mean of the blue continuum 48.6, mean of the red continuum 50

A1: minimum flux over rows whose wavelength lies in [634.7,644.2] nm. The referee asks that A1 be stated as 33.3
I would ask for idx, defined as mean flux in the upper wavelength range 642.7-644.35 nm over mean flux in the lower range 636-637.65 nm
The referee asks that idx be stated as 0.88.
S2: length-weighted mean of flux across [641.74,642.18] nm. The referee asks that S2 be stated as 48.5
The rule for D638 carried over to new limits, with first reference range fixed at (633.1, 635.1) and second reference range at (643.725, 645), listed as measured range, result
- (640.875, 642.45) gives -0.11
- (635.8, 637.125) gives -0.22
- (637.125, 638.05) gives 0.01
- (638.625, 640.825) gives 0.04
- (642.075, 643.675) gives -0.07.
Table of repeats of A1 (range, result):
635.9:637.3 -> 41.3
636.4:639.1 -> 37.7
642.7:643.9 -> 40.5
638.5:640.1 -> 38.1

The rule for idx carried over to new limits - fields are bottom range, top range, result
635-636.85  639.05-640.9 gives 0.85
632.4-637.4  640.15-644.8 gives 0.93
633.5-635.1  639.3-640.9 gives 0.98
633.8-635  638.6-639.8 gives 0.96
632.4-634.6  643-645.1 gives 0.91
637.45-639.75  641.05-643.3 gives 1.03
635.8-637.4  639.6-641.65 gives 0.89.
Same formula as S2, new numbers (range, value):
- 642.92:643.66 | 45.8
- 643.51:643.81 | 50.6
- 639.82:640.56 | 46.5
